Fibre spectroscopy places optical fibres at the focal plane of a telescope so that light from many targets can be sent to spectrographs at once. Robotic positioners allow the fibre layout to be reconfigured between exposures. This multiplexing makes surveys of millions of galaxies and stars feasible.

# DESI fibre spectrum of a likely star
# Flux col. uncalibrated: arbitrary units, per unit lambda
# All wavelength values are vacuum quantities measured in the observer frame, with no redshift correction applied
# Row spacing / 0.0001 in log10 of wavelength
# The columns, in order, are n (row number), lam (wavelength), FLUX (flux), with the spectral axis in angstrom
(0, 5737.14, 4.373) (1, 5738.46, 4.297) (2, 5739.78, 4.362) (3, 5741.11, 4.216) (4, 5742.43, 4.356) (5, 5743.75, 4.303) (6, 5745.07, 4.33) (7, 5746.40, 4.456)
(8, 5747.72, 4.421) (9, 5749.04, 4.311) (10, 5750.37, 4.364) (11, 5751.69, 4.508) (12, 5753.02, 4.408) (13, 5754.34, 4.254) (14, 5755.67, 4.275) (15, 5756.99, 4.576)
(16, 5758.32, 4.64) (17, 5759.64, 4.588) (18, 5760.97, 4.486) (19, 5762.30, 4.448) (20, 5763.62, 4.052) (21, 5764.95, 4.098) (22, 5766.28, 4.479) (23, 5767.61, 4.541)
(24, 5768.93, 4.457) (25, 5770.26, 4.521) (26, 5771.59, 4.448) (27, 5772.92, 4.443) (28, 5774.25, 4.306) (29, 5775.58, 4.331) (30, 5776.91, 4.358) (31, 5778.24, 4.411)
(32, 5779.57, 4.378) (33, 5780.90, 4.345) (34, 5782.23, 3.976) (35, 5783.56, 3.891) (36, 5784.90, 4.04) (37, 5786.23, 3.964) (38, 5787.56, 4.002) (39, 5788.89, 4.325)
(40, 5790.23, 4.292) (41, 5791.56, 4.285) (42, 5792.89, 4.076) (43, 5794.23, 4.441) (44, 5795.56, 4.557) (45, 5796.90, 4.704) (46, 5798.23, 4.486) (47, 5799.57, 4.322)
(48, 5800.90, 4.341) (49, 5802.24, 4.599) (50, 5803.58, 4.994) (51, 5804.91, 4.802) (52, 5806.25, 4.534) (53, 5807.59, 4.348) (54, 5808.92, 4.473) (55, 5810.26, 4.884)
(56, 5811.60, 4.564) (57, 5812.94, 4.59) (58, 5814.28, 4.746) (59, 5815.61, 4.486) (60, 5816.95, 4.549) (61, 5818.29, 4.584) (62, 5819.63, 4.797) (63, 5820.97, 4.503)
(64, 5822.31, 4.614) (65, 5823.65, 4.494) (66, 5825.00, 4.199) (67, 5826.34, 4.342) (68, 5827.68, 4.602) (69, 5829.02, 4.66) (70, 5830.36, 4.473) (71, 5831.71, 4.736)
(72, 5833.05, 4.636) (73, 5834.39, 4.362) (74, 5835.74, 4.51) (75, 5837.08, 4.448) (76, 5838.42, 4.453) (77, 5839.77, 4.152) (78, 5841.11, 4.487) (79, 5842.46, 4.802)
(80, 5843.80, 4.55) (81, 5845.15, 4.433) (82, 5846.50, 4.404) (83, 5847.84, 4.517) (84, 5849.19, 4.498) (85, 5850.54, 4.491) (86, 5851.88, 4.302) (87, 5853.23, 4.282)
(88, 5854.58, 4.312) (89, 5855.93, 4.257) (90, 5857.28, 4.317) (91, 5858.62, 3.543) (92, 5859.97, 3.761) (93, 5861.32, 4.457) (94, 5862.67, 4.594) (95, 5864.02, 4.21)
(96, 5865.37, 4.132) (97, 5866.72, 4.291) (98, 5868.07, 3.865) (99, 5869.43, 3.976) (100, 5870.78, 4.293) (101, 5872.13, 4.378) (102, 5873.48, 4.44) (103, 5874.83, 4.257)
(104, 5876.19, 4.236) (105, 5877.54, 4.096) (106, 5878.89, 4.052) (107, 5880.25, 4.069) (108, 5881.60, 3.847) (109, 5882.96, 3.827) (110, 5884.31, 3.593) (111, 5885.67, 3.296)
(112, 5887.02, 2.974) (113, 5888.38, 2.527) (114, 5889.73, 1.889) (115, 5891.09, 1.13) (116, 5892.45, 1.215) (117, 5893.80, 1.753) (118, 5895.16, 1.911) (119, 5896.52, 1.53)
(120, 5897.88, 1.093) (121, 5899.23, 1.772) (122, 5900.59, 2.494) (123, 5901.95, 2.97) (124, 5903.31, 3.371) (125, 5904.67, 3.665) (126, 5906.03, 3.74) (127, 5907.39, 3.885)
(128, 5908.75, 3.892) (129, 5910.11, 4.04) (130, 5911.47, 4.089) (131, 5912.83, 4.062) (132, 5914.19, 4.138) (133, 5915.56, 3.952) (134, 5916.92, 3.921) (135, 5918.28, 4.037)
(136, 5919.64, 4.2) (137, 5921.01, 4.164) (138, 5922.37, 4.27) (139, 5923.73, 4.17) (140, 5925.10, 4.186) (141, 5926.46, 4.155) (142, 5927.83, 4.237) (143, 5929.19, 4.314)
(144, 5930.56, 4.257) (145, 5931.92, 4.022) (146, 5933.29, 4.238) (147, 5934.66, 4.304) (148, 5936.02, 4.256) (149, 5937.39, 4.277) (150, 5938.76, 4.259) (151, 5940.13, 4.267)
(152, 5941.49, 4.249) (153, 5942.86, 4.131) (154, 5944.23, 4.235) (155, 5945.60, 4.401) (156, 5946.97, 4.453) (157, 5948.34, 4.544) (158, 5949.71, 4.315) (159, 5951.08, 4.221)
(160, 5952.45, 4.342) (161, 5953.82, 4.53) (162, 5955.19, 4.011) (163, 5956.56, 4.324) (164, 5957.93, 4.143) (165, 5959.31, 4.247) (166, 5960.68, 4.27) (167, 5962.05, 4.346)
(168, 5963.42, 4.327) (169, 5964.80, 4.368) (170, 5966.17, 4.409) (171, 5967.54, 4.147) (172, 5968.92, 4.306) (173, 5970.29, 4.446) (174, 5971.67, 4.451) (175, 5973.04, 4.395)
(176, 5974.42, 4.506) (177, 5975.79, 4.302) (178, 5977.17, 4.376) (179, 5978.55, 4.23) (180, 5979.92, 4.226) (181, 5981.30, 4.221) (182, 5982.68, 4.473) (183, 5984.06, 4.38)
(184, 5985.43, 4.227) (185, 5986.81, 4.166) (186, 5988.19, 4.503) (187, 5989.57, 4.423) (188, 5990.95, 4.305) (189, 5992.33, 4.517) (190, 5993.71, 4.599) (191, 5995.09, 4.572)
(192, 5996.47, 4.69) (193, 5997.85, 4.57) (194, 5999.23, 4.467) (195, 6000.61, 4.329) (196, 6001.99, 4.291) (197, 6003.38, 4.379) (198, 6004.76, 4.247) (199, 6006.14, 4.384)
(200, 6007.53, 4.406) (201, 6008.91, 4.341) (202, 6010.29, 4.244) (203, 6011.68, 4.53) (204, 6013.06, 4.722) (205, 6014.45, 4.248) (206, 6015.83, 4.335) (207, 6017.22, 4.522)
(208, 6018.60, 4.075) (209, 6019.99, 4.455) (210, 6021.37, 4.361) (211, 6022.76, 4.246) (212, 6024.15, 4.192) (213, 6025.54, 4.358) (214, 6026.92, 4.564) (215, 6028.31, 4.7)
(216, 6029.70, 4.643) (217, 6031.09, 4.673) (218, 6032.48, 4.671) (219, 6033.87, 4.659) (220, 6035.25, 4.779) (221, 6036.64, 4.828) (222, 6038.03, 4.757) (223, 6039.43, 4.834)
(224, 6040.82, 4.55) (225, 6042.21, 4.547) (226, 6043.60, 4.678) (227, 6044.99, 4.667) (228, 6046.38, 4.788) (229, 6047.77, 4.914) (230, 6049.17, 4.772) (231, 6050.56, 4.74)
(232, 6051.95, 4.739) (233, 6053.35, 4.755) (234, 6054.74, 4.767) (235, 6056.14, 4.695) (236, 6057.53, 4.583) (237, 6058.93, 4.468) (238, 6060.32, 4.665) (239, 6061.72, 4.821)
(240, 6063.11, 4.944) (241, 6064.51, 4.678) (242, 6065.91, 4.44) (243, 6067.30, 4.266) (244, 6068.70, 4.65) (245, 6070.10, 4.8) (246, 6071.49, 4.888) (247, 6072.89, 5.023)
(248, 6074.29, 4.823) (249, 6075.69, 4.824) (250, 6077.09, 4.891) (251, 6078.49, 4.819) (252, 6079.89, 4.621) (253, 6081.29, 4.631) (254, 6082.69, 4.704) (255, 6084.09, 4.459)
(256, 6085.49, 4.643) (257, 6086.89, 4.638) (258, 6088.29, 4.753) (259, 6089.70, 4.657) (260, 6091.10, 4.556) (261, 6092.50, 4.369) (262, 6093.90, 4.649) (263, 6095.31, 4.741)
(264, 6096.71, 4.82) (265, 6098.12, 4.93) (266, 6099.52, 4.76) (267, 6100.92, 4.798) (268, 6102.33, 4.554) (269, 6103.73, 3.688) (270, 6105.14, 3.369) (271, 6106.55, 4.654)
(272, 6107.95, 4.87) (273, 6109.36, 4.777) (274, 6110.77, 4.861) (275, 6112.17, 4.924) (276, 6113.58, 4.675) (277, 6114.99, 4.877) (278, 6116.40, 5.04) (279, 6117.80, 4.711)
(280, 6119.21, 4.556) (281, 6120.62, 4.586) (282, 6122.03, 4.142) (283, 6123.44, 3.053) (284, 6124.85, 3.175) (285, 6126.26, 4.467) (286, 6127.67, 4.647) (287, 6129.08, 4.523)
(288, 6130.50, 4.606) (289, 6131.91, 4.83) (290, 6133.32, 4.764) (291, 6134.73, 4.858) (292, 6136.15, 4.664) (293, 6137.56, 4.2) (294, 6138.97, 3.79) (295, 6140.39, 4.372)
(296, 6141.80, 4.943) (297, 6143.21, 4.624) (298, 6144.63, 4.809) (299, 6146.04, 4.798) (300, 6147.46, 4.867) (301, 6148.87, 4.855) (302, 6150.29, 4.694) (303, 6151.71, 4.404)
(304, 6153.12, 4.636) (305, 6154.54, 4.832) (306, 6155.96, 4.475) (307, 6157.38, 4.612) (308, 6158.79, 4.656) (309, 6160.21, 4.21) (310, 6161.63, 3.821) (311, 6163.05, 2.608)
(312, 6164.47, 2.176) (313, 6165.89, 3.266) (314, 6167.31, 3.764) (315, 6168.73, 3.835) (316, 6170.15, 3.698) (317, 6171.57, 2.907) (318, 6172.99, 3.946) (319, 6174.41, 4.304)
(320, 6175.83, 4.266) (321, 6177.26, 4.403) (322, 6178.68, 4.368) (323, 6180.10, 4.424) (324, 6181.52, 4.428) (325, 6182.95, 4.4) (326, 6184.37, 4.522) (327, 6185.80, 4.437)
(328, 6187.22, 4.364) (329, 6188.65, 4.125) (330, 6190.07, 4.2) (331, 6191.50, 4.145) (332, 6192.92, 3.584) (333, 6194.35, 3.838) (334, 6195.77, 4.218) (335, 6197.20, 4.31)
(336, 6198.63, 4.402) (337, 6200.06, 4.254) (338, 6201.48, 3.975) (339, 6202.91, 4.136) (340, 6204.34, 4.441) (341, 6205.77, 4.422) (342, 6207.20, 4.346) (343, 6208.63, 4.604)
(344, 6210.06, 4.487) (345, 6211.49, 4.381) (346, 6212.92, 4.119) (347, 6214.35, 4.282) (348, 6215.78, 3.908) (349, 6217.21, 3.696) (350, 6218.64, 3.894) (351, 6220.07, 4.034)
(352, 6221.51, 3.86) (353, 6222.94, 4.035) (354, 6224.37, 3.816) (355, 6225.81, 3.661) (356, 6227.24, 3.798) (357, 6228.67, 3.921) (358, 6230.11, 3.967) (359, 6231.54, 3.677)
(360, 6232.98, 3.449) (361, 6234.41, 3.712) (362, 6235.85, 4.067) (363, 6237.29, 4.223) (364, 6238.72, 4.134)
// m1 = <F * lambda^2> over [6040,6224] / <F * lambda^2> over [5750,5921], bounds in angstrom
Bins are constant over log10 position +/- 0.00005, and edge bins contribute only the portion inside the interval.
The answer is 1.20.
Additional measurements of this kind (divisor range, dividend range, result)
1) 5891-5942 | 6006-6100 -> 1.36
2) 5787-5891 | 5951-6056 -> 1.11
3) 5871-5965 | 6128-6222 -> 1.23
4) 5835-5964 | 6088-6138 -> 1.24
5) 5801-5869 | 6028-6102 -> 1.14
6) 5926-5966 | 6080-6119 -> 1.14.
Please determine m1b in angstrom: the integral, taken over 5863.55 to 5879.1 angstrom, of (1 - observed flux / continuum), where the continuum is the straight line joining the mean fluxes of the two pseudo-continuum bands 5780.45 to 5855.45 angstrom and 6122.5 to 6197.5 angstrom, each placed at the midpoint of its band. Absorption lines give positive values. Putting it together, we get 0.8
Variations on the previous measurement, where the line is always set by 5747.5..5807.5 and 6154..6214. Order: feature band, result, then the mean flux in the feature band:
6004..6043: -2.6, 4.5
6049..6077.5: -3.6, 4.72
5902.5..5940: 1.8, 4.08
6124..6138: -1.1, 4.46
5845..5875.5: 0.5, 4.26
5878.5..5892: 3.9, 3.07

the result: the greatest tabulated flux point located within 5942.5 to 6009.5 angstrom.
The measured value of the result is 4.69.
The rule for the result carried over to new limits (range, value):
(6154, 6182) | 4.832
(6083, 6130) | 5.04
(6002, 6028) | 4.722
